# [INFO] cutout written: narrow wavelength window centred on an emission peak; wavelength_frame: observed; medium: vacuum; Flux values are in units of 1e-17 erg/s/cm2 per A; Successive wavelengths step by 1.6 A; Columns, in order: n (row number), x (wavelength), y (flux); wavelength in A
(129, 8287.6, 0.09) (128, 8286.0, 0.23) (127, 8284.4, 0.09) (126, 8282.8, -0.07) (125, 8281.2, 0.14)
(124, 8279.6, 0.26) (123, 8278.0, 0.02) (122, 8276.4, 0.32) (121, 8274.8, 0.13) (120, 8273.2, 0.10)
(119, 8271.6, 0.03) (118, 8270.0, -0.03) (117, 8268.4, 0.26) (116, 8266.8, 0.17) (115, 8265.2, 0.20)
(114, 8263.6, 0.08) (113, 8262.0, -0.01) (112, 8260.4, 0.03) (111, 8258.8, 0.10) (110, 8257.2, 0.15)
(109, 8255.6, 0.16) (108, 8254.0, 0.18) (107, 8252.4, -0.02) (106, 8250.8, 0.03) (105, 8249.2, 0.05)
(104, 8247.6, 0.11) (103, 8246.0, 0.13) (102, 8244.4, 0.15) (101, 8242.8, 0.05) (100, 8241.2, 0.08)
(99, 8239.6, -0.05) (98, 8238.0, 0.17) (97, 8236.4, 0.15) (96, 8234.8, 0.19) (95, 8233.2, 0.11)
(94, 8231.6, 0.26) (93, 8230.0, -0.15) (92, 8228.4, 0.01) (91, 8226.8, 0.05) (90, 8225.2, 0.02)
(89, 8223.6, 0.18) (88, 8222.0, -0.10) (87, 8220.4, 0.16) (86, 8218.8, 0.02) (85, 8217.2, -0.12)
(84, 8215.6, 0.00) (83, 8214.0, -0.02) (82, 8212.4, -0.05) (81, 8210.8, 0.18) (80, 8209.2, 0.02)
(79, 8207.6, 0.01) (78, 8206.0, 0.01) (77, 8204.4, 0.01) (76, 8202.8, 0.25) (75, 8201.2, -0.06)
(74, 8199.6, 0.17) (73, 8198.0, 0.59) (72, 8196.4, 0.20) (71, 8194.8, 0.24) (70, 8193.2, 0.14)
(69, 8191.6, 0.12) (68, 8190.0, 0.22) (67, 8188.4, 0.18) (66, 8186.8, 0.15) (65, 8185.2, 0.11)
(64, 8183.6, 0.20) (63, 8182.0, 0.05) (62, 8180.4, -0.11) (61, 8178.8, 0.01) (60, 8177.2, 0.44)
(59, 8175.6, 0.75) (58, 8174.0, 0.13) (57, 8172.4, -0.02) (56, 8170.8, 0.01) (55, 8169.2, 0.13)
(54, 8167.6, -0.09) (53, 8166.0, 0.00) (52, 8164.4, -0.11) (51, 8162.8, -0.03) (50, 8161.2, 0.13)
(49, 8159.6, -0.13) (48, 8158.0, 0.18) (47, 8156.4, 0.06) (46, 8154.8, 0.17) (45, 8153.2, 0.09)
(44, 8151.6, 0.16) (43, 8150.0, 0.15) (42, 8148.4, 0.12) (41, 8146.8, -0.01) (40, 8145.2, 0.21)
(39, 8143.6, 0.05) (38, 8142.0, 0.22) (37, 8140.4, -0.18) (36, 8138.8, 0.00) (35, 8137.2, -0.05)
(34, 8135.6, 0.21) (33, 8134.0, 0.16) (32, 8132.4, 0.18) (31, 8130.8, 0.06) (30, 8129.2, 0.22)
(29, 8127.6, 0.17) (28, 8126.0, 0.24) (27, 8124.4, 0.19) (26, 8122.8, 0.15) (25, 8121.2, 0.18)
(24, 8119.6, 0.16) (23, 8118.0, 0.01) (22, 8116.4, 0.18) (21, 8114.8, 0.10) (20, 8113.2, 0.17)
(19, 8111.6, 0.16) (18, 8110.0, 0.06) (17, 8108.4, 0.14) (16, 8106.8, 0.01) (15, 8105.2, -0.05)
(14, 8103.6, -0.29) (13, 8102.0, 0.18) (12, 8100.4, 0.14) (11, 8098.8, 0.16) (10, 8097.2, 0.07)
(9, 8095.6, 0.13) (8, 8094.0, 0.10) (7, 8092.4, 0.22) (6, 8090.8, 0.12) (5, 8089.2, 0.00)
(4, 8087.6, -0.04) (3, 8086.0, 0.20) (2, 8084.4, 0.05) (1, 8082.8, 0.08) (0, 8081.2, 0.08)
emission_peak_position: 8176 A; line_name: H-alpha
